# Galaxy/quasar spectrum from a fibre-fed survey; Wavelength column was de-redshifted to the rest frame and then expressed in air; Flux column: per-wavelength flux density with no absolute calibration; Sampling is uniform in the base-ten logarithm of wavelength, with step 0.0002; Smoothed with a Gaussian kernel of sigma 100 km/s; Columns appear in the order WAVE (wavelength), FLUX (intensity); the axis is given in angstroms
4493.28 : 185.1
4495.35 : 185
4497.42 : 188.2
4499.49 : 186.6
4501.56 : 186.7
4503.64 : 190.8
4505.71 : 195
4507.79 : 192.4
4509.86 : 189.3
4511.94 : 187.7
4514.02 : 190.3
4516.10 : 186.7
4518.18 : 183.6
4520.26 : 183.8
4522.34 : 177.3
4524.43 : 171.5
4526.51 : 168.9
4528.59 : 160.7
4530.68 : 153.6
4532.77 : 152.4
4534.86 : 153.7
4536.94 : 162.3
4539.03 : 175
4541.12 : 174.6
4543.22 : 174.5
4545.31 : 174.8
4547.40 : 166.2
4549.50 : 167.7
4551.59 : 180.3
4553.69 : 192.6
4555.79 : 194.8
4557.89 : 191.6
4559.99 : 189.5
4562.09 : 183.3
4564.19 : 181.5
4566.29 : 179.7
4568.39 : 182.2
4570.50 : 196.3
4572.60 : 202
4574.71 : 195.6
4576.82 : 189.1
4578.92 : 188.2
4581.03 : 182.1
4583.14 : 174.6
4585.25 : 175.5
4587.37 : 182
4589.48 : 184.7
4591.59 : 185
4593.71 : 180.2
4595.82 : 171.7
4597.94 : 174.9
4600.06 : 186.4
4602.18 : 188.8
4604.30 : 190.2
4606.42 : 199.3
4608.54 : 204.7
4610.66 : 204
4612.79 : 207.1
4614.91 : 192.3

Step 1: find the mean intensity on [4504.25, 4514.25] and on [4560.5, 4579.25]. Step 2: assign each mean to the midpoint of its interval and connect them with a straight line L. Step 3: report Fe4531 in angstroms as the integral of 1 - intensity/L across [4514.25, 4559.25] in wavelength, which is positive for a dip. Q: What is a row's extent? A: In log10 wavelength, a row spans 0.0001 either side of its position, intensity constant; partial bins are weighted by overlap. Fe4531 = 3.77 angstroms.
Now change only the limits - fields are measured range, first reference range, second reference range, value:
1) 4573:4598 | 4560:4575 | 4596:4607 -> 0.6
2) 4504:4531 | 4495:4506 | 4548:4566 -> 0.9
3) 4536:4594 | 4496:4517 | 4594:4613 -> 2.4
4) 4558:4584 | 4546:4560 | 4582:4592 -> -0.9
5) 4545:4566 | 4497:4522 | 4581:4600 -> 0.1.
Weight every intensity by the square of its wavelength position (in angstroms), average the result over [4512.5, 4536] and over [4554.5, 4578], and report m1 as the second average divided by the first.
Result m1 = 1.1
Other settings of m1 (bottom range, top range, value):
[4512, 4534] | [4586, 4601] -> 1.07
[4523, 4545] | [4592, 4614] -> 1.19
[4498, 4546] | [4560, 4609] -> 1.08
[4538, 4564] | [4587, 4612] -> 1.06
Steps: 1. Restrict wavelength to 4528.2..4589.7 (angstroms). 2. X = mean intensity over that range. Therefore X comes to 179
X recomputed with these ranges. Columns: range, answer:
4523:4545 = 165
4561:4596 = 185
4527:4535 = 156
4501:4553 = 176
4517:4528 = 177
